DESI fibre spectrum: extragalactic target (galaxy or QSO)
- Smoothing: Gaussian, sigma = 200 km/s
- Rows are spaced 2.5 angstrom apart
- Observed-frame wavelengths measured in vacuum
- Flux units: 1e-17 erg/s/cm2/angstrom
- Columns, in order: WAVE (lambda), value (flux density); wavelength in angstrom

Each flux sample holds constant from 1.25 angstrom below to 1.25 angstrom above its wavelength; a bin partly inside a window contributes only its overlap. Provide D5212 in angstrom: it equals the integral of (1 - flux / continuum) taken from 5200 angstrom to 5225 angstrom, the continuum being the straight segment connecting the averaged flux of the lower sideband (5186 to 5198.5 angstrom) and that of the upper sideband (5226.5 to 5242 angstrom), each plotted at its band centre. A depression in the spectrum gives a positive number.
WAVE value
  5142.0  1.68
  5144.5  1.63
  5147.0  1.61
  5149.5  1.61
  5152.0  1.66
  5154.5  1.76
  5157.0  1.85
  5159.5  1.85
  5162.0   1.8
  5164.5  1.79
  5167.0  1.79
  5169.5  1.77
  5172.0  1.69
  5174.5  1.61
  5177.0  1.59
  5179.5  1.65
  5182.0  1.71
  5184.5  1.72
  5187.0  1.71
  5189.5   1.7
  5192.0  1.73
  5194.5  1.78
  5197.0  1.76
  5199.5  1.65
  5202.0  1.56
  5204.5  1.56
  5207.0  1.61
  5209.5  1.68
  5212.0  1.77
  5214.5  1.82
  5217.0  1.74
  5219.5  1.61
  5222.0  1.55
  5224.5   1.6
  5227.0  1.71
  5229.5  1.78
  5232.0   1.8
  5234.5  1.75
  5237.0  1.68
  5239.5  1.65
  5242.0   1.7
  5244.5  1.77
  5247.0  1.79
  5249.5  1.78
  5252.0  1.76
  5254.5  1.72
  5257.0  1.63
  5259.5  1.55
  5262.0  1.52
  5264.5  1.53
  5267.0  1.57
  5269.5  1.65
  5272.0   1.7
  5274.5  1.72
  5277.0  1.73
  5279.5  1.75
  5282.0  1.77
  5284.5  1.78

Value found 1.1 angstrom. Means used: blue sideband 1.73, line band 1.65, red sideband 1.73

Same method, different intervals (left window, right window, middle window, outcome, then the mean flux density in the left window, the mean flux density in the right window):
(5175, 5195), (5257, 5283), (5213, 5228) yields 0.01 angstrom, 1.69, 1.65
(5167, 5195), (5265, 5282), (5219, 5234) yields 0.09 angstrom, 1.7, 1.69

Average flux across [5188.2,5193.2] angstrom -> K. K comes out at 1.71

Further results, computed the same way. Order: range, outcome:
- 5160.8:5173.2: 1.77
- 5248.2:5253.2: 1.77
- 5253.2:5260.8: 1.63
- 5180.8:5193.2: 1.71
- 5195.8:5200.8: 1.7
